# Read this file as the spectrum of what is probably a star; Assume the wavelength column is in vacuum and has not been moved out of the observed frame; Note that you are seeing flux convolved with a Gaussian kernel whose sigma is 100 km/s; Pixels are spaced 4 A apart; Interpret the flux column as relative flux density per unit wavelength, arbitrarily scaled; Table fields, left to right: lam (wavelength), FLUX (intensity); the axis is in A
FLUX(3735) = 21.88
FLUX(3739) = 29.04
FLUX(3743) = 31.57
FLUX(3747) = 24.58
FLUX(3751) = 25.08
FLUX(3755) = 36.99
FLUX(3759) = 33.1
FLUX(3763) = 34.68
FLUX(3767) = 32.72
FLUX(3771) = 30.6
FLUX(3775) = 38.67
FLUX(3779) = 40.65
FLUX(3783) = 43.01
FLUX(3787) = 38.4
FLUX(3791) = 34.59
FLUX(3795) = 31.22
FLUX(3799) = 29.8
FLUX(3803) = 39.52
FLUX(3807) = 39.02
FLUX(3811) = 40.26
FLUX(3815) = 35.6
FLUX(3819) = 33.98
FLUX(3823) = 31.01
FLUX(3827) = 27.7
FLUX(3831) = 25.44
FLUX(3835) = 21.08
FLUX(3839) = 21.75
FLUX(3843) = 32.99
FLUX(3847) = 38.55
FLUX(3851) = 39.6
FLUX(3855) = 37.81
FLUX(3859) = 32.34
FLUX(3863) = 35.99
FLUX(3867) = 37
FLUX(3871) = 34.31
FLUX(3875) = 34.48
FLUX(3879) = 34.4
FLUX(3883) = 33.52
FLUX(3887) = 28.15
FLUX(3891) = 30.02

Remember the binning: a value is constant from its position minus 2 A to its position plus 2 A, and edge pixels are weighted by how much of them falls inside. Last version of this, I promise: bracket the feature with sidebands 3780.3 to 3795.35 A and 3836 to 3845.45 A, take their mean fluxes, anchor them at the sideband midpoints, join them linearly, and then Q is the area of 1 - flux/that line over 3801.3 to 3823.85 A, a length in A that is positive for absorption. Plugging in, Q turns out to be -2.8 A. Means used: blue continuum 37.6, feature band 36.8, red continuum 27.2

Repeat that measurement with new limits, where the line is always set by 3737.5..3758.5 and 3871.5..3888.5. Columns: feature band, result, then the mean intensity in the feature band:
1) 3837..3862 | -1.3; 33.9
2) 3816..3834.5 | 1.4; 29.2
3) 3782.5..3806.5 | -3.9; 35.8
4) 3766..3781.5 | -2.9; 36.1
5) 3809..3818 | -1.8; 37.5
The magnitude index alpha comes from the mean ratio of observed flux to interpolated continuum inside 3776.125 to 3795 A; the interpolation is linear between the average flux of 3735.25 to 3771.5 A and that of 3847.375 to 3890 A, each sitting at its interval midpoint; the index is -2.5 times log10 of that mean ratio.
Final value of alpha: -0.21 mag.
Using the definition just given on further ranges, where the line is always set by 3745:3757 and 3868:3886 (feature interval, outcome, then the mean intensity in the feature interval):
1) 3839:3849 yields -0.010 mag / 33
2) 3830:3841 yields 0.392 mag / 22.5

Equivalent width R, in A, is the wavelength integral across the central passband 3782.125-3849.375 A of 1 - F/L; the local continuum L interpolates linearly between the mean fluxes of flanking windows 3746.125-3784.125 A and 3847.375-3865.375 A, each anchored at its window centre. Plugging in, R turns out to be 4.55 A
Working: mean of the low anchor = 34.1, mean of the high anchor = 36.6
